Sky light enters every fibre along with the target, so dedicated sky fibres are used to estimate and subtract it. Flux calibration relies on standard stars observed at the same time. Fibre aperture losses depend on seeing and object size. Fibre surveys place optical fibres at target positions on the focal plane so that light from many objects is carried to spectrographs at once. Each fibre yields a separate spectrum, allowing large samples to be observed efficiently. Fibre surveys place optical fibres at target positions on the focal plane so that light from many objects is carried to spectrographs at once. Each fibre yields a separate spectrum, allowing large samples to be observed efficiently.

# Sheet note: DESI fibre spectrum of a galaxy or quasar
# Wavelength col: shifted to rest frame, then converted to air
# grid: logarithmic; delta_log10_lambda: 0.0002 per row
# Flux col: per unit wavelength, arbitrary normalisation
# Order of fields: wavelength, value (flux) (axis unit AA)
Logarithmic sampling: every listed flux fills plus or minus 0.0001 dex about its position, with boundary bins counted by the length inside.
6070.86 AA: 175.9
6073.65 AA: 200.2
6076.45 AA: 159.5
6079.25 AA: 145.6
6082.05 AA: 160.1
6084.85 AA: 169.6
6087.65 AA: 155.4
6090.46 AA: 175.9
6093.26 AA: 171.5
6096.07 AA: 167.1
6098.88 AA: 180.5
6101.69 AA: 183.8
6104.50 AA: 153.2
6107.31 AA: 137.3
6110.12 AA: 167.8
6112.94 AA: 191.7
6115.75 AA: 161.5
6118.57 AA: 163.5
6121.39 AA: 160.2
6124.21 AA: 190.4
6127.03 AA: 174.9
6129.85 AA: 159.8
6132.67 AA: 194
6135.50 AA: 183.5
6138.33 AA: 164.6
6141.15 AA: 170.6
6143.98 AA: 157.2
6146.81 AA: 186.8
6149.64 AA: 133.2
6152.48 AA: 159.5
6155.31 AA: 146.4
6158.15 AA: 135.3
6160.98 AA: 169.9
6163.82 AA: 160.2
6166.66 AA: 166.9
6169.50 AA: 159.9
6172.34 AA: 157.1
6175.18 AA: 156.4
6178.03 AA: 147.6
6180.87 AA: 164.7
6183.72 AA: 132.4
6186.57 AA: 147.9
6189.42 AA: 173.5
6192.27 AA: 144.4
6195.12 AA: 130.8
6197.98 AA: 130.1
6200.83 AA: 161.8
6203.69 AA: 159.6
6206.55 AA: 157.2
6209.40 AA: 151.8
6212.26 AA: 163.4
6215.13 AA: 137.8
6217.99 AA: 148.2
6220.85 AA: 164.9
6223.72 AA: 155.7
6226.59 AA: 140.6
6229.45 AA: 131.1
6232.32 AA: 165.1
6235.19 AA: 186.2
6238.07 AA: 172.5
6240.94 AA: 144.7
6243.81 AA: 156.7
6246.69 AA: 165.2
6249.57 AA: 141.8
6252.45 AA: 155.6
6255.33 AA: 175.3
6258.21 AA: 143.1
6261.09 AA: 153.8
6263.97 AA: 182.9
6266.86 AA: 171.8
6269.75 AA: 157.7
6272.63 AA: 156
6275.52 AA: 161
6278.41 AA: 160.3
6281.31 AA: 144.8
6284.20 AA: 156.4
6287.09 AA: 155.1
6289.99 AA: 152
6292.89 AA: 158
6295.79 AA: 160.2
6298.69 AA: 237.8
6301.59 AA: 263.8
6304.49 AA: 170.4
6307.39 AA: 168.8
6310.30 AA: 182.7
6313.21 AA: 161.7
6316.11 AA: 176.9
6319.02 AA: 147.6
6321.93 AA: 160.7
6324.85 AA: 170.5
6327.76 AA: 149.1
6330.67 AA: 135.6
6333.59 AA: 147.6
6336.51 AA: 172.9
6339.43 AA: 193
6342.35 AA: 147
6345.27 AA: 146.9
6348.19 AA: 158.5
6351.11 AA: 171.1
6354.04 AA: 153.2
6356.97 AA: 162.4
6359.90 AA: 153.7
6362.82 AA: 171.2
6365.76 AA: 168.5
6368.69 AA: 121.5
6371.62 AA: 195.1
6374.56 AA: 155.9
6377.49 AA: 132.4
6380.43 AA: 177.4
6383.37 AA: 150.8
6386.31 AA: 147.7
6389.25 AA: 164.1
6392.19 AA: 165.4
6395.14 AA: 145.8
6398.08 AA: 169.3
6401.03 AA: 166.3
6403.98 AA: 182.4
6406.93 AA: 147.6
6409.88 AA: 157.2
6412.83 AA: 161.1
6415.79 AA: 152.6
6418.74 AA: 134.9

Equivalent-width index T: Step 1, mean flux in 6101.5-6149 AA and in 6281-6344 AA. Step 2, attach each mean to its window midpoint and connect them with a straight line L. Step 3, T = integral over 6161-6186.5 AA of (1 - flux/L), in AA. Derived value 2.0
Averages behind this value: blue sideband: 170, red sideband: 169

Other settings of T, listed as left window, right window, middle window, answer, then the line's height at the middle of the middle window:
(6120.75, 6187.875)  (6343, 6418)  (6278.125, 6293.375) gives 0.6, 160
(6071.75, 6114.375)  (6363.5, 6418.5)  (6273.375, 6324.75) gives -3.2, 162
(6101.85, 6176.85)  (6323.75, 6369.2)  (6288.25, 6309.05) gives -3.5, 160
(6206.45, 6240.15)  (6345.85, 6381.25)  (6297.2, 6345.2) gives -4.5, 158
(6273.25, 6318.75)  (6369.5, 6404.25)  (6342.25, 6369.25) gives 1.4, 165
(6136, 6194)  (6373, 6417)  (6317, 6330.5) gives 0.2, 158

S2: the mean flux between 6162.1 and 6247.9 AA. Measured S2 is 155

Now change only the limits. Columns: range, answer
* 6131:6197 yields 158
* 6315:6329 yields 161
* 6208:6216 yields 152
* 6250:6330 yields 167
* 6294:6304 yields 214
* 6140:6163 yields 157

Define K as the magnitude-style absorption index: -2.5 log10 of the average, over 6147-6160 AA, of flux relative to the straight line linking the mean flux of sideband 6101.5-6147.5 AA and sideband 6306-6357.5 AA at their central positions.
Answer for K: 0.139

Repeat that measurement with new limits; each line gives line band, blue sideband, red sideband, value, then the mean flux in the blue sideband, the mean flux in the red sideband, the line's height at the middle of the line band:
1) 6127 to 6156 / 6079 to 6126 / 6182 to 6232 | -0.038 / 167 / 149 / 161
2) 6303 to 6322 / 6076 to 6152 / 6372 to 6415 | -0.038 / 167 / 160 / 162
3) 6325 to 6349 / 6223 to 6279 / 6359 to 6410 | 0.016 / 159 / 160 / 159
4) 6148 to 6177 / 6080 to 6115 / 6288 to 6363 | 0.087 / 167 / 168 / 168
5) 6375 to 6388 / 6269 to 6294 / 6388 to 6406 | 0.076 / 156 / 165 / 164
